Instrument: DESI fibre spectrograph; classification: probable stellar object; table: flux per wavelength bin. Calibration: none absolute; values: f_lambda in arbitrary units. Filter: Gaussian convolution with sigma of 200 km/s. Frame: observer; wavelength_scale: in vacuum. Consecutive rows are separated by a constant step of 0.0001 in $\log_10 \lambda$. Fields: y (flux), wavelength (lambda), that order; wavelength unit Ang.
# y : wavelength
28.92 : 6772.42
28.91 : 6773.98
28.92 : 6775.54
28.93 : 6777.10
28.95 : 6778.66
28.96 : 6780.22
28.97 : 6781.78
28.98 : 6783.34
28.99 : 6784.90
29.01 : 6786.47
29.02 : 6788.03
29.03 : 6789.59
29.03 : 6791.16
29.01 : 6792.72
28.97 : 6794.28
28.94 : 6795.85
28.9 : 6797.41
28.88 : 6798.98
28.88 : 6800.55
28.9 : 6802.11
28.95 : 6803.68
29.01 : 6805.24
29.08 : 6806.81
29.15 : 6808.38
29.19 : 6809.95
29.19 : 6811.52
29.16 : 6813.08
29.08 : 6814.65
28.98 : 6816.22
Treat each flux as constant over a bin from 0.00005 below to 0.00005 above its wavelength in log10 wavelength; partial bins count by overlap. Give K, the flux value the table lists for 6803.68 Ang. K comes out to 28.95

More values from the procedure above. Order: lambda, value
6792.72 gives 29.01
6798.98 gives 28.88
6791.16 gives 29.03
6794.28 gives 28.97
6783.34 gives 28.98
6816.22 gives 28.98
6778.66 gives 28.95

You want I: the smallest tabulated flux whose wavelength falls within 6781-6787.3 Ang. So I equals 28.97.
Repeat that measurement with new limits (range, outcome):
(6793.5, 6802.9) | 28.88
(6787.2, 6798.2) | 28.9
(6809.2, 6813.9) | 29.16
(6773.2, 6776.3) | 28.91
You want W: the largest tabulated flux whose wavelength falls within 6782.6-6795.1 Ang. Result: 29.03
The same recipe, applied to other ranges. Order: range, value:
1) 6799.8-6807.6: 29.08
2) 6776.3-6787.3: 29.01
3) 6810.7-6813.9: 29.19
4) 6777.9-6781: 28.96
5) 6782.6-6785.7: 28.99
